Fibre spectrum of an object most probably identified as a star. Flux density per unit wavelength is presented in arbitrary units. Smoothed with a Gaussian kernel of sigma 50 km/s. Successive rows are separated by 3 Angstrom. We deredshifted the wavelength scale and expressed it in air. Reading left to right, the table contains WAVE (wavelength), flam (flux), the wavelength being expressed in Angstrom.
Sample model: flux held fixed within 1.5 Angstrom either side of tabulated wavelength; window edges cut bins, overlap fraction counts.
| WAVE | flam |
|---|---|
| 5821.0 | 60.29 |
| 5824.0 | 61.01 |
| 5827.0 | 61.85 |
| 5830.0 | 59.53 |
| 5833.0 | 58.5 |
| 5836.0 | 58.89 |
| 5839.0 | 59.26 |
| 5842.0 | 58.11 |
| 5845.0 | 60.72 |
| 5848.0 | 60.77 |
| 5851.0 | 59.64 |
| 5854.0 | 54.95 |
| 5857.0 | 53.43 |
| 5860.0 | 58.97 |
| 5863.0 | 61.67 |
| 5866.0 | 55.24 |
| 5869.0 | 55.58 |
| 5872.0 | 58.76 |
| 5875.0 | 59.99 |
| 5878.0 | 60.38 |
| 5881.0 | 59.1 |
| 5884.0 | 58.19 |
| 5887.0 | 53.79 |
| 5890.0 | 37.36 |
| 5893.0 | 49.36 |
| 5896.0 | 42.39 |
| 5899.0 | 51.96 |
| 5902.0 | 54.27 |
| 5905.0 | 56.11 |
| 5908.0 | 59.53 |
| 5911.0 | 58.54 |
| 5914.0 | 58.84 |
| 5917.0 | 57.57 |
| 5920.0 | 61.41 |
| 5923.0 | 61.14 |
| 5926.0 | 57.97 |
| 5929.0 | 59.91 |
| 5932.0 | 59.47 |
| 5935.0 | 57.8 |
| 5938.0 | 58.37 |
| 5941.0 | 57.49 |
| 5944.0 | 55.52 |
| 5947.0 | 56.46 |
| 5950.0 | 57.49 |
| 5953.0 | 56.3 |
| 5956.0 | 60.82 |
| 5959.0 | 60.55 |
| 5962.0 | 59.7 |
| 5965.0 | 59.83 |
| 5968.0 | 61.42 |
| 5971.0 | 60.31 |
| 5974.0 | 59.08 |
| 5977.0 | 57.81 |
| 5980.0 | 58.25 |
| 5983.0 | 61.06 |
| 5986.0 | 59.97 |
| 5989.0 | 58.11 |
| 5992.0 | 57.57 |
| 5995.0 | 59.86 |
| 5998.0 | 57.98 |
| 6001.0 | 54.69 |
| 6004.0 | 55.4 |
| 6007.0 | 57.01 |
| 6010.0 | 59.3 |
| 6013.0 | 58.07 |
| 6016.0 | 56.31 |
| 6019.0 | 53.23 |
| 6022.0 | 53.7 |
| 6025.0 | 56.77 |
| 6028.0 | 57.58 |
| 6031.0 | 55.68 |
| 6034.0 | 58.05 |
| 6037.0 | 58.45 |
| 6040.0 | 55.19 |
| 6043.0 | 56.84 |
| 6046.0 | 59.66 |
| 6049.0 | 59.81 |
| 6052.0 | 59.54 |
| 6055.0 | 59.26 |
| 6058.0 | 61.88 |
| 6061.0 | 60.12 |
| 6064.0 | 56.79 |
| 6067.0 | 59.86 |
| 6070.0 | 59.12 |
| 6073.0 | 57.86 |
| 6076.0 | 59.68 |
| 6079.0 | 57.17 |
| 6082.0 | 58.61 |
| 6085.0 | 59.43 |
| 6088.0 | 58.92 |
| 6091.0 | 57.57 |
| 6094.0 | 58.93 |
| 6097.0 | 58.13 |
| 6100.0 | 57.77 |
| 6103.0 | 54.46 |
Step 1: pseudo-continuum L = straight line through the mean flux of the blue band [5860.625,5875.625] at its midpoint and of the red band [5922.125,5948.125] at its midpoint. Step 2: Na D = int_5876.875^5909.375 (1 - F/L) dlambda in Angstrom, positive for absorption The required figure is 3.0 Angstrom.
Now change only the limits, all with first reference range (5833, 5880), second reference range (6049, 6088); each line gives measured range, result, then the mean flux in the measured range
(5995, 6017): 0.65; 57.2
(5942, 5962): 0.26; 58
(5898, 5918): 0.62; 56.8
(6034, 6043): 0.31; 57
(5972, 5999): -0.02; 58.9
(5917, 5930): -0.26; 59.8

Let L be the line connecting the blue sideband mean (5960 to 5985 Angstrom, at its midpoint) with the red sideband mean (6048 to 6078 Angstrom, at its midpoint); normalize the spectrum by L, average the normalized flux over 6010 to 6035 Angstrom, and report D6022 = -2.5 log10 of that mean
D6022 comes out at 0.06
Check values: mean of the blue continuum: 59.7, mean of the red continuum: 59.3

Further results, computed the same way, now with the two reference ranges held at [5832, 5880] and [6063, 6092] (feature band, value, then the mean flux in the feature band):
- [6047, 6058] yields -0.02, 59.9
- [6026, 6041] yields 0.03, 57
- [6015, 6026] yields 0.07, 54.9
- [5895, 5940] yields 0.02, 57.2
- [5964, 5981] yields -0.02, 59.5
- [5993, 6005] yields 0.03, 57.1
